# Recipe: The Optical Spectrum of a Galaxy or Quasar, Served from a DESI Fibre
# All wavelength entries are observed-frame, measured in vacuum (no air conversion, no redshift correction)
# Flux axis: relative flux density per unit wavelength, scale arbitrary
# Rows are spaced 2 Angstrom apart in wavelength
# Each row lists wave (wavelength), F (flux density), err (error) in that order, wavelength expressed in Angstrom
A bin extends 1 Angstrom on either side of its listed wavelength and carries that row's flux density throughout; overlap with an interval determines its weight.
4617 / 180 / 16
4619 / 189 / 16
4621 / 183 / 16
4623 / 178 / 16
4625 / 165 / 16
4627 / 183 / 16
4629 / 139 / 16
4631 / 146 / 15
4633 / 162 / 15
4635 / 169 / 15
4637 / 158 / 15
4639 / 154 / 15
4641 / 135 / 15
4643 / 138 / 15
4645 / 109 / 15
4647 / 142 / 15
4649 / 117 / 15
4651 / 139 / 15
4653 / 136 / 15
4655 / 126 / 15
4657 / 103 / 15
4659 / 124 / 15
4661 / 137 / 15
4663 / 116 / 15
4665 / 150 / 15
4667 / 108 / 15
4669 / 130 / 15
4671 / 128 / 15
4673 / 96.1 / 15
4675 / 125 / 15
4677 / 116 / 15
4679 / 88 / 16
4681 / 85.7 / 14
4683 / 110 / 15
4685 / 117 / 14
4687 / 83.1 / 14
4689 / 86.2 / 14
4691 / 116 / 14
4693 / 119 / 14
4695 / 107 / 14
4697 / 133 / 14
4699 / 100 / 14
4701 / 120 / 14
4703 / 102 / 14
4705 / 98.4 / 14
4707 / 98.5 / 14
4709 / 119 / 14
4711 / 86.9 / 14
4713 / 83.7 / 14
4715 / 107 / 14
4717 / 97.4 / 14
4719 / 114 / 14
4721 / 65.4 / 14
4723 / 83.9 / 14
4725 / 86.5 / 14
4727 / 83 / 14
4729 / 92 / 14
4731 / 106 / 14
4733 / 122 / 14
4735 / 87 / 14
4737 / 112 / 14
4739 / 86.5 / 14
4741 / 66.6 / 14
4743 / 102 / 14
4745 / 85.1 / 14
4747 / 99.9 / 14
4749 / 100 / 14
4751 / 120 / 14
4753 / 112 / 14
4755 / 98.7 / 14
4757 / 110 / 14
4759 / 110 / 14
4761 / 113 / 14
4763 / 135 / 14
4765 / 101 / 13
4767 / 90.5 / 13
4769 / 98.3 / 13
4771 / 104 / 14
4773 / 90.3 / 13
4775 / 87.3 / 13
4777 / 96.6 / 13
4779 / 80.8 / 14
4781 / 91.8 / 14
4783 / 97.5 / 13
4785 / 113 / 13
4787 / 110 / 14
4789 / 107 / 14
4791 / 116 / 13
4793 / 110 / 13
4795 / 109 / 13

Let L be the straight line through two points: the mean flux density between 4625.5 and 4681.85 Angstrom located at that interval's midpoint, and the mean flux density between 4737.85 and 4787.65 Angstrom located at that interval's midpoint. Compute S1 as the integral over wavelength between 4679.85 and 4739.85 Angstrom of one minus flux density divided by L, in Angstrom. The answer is 7.7 Angstrom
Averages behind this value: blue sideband 131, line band 100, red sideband 100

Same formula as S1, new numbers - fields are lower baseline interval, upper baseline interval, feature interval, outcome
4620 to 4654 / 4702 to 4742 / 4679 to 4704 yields 1.84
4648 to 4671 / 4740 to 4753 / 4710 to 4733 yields 2.71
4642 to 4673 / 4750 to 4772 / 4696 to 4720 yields 2.54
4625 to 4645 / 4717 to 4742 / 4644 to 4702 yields 5.31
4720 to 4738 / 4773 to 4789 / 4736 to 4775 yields -2.62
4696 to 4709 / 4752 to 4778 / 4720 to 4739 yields 2.51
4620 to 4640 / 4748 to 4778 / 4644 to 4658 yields 2.70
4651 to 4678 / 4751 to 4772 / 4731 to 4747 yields 2.29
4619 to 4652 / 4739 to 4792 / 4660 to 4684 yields 3.87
